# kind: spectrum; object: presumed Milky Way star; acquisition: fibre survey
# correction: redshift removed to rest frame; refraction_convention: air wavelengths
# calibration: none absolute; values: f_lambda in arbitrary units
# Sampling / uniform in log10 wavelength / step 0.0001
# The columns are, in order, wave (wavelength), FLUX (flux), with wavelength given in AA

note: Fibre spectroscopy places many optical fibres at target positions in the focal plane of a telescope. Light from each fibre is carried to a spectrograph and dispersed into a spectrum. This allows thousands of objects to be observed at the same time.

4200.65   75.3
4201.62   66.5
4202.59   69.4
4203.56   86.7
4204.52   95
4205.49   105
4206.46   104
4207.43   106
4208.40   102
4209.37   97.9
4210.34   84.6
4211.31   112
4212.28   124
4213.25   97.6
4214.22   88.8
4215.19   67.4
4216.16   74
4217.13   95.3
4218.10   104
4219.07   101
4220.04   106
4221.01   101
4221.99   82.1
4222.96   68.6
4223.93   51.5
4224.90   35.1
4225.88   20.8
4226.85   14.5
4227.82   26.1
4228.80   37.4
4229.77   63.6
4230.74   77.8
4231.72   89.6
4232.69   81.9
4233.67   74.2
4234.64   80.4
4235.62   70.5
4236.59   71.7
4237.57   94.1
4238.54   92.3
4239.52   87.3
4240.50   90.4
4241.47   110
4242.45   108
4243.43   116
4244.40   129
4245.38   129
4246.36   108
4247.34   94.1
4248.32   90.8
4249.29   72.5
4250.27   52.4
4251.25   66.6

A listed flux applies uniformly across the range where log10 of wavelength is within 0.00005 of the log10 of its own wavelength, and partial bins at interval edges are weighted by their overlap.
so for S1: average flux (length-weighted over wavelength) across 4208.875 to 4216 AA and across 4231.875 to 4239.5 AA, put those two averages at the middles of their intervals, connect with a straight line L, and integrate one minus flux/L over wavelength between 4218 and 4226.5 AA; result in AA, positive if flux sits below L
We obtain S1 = 1.7 AA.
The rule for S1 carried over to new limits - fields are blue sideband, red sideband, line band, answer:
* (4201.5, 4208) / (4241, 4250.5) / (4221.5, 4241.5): 6.5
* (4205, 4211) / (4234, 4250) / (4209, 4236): 6.2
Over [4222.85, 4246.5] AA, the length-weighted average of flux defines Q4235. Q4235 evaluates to 76.8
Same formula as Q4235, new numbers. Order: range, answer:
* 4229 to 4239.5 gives 78.8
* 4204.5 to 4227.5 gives 84.3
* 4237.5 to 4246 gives 107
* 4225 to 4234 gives 52.8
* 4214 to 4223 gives 89.8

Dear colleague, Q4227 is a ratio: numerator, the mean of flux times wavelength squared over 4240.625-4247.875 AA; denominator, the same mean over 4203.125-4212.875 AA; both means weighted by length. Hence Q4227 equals 1.12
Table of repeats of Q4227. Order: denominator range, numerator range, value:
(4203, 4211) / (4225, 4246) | 0.82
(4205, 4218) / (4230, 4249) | 0.98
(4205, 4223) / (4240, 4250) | 1.09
